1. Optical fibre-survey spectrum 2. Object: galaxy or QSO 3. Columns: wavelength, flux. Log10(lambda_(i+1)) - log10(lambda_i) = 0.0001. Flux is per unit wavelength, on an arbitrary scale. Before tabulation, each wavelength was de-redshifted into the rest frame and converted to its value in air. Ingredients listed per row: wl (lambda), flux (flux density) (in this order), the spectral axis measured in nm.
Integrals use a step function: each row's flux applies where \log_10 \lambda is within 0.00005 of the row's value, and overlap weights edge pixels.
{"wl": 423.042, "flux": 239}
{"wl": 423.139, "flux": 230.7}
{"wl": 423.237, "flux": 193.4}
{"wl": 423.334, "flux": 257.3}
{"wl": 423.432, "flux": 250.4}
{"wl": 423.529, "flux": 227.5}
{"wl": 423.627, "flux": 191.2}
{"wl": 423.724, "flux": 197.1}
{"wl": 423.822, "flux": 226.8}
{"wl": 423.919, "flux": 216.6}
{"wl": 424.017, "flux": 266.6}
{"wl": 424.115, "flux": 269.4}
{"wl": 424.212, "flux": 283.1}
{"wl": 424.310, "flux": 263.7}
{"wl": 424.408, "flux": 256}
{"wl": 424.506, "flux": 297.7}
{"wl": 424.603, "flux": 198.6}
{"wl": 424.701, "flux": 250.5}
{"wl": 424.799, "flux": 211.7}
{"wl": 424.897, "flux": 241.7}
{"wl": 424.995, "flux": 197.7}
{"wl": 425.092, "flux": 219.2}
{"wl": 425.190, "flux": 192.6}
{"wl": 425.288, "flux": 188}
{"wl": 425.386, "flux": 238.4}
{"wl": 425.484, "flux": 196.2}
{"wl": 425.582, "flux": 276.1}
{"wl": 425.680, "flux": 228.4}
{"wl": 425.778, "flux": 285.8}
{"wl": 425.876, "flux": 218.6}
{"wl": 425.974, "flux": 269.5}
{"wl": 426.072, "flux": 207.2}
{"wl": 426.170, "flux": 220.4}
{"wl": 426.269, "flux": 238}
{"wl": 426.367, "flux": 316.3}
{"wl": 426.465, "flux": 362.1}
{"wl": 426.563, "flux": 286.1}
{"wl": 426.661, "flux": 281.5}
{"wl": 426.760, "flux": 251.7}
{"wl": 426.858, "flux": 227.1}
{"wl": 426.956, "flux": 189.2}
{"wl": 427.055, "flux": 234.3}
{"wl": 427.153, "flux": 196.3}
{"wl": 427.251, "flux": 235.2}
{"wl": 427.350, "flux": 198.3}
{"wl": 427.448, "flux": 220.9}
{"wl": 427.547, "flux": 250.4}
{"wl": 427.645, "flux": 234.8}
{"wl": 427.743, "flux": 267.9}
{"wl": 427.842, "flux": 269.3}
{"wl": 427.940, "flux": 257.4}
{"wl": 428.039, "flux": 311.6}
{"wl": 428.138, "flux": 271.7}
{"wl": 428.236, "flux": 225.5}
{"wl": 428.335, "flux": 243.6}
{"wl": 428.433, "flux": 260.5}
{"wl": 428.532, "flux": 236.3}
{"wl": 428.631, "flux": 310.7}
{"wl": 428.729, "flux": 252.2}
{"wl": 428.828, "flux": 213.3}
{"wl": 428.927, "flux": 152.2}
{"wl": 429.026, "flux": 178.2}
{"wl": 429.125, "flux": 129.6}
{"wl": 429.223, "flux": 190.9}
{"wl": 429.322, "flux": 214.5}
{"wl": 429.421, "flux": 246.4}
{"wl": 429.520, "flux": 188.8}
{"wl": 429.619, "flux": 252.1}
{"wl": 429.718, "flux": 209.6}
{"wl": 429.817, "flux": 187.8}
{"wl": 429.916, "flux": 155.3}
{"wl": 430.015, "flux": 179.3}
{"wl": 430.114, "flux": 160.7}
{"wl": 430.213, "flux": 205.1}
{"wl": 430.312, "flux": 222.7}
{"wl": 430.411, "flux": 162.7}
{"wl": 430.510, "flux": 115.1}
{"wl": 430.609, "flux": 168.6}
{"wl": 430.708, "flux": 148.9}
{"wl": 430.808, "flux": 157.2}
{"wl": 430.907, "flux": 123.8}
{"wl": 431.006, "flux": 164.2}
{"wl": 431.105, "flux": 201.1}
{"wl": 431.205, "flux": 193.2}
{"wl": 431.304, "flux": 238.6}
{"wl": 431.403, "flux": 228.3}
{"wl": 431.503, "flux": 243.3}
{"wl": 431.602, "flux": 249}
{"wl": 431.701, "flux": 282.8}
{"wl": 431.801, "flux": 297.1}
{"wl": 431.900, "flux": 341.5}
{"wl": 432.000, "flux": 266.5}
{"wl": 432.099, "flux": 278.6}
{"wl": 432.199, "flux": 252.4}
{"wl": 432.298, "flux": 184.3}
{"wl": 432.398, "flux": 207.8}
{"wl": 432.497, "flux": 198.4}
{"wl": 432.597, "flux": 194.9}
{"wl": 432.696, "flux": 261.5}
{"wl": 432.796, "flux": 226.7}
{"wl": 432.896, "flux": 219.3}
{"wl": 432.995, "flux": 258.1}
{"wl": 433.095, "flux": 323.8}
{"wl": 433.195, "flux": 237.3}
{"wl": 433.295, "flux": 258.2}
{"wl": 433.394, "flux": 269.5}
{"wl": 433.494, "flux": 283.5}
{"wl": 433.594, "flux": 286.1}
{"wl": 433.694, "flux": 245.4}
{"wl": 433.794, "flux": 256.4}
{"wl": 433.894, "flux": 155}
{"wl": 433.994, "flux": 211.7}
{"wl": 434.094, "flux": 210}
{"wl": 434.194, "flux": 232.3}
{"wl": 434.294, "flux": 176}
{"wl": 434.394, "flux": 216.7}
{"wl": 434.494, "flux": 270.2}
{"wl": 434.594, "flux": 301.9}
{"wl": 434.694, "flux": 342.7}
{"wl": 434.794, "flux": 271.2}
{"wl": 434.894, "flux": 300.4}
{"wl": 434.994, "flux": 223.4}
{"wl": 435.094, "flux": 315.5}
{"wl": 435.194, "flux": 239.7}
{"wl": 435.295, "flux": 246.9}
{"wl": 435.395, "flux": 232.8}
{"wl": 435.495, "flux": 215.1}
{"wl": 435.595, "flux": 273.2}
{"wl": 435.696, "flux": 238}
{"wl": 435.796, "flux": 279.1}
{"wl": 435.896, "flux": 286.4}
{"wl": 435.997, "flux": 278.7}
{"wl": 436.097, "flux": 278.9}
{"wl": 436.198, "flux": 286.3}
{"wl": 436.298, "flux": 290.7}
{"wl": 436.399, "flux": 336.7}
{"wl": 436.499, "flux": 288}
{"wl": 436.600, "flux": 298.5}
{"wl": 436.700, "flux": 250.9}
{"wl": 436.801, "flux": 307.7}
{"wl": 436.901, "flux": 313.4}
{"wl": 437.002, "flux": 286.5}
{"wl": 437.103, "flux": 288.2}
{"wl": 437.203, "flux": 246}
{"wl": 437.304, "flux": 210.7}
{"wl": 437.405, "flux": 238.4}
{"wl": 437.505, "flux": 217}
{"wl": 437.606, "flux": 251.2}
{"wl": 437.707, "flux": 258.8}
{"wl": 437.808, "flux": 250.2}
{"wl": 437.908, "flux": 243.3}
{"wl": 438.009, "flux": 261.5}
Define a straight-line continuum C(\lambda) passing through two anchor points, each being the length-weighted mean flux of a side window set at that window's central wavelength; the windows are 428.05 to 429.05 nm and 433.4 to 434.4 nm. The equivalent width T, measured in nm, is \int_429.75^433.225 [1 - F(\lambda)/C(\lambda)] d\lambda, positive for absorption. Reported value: 0.27 nm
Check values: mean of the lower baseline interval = 239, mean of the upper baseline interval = 229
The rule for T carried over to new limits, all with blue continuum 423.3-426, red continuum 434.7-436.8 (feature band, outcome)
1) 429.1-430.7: 0.42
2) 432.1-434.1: 0.20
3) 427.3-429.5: 0.14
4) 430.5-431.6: 0.31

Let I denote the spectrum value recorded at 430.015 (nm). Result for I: 179.3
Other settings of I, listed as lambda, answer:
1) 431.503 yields 243.3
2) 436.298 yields 290.7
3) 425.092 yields 219.2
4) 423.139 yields 230.7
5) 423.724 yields 197.1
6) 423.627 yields 191.2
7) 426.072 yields 207.2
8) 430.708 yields 148.9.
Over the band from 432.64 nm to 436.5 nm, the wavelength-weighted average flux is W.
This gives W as 259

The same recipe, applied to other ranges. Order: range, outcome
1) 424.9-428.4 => 243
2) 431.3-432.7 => 248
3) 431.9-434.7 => 244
